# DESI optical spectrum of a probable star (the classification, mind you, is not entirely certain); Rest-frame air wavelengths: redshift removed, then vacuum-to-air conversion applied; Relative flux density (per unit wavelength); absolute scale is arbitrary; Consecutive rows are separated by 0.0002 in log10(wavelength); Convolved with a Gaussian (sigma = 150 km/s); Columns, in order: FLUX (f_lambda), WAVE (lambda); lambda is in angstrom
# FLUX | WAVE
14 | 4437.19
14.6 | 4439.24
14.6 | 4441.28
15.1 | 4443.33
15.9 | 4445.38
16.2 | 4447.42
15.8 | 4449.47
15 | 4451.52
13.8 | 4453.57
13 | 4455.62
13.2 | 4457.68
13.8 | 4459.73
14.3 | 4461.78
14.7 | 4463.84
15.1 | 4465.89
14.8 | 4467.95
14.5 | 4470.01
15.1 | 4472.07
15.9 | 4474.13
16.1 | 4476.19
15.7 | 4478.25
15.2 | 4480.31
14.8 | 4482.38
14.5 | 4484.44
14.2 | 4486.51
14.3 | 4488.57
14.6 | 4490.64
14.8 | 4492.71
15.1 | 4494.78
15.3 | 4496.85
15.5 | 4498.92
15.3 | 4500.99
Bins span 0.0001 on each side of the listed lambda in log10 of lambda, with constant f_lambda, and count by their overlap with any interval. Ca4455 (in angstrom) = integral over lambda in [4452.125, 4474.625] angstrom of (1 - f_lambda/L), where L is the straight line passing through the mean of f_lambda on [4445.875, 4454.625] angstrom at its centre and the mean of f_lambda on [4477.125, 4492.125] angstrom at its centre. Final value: 1.0 angstrom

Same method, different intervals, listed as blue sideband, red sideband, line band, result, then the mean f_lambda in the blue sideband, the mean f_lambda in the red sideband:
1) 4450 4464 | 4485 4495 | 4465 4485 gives -1.25 angstrom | 14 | 14.6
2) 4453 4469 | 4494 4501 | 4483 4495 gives 0.38 angstrom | 14.1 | 15.3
